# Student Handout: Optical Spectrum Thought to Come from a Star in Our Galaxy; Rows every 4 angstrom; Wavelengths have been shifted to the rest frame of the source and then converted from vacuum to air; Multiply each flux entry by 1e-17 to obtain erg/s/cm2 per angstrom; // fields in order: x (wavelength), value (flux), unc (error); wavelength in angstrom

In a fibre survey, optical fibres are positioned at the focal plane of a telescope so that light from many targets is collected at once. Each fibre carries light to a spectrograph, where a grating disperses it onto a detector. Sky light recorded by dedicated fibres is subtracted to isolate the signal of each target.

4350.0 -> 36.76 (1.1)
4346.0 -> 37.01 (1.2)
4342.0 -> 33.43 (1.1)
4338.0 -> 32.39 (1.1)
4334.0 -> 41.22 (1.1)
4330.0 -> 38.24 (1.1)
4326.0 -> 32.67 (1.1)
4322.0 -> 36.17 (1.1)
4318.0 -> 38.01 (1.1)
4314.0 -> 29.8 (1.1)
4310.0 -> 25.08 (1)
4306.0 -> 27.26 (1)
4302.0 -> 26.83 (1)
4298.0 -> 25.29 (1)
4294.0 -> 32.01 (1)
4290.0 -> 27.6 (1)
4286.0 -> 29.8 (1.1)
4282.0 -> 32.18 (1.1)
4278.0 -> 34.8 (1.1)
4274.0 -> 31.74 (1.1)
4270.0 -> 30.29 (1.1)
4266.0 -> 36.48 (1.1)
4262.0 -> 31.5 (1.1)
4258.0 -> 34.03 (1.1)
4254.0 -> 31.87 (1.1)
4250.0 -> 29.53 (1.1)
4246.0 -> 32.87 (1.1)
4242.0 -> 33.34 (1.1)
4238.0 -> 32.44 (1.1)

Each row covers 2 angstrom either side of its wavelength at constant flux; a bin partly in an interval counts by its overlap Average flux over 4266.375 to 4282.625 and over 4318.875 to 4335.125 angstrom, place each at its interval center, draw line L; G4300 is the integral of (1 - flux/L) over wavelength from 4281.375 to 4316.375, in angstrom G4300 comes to 6.29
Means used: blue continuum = 32.7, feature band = 28.4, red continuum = 36.9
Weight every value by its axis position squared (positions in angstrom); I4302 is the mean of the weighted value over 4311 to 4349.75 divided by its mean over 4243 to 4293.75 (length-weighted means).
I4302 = 1.14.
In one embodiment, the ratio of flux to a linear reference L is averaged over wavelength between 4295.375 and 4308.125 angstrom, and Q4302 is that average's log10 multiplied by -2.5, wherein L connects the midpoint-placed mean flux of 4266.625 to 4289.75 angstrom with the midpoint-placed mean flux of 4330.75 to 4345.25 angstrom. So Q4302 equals 0.24 mag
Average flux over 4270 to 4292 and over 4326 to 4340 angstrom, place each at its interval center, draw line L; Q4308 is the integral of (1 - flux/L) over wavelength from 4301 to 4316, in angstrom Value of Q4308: 3.0 angstrom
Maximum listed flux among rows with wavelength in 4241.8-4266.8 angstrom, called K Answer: 36.48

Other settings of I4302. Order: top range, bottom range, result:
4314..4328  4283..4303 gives 1.23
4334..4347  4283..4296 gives 1.20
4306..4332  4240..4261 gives 1.05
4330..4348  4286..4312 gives 1.34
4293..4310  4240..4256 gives 0.88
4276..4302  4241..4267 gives 0.93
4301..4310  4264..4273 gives 0.82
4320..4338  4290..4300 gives 1.31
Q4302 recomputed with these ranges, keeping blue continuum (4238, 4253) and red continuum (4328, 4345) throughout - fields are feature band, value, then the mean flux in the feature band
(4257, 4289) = 0.03 mag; 32.4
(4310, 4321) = 0.09 mag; 32.5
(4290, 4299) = 0.19 mag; 28.8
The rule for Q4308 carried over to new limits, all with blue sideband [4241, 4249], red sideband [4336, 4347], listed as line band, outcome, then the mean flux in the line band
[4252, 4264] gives 0.1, 32.5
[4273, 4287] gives 0.3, 32.3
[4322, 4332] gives -0.5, 35.6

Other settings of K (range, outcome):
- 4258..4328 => 38.01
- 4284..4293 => 29.8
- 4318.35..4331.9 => 38.24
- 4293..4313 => 32.01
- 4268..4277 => 31.74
